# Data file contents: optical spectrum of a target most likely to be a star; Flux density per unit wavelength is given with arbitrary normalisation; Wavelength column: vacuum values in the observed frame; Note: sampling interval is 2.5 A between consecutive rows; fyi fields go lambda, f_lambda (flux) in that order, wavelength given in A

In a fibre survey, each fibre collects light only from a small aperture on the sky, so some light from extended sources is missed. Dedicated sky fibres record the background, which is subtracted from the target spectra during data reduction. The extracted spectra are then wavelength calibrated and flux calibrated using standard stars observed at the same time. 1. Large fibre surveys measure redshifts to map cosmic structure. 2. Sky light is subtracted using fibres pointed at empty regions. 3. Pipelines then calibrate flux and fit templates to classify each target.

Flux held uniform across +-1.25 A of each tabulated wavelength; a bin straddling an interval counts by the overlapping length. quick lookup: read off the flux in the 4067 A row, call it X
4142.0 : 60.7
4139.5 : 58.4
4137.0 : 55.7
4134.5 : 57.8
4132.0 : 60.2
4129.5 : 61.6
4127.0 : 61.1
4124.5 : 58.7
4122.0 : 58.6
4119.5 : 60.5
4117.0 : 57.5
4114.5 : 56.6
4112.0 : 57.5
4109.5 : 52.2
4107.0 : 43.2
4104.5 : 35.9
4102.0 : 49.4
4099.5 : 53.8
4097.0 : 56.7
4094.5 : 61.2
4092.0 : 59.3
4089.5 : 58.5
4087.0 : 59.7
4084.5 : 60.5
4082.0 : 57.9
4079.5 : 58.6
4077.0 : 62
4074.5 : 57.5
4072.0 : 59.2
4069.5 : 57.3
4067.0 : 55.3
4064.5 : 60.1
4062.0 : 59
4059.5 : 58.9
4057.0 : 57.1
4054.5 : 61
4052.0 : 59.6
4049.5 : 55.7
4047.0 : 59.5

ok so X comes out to 55.3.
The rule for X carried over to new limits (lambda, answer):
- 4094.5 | 61.2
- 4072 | 59.2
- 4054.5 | 61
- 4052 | 59.6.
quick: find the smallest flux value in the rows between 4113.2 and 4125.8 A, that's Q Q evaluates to 56.6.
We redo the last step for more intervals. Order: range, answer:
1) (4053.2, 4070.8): 55.3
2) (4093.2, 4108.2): 35.9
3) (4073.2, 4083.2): 57.5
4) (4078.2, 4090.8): 57.9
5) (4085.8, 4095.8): 58.5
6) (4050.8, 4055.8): 59.6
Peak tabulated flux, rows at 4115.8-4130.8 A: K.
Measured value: 61.6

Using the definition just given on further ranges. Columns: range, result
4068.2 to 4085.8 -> 62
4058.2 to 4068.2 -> 60.1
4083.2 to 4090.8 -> 60.5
